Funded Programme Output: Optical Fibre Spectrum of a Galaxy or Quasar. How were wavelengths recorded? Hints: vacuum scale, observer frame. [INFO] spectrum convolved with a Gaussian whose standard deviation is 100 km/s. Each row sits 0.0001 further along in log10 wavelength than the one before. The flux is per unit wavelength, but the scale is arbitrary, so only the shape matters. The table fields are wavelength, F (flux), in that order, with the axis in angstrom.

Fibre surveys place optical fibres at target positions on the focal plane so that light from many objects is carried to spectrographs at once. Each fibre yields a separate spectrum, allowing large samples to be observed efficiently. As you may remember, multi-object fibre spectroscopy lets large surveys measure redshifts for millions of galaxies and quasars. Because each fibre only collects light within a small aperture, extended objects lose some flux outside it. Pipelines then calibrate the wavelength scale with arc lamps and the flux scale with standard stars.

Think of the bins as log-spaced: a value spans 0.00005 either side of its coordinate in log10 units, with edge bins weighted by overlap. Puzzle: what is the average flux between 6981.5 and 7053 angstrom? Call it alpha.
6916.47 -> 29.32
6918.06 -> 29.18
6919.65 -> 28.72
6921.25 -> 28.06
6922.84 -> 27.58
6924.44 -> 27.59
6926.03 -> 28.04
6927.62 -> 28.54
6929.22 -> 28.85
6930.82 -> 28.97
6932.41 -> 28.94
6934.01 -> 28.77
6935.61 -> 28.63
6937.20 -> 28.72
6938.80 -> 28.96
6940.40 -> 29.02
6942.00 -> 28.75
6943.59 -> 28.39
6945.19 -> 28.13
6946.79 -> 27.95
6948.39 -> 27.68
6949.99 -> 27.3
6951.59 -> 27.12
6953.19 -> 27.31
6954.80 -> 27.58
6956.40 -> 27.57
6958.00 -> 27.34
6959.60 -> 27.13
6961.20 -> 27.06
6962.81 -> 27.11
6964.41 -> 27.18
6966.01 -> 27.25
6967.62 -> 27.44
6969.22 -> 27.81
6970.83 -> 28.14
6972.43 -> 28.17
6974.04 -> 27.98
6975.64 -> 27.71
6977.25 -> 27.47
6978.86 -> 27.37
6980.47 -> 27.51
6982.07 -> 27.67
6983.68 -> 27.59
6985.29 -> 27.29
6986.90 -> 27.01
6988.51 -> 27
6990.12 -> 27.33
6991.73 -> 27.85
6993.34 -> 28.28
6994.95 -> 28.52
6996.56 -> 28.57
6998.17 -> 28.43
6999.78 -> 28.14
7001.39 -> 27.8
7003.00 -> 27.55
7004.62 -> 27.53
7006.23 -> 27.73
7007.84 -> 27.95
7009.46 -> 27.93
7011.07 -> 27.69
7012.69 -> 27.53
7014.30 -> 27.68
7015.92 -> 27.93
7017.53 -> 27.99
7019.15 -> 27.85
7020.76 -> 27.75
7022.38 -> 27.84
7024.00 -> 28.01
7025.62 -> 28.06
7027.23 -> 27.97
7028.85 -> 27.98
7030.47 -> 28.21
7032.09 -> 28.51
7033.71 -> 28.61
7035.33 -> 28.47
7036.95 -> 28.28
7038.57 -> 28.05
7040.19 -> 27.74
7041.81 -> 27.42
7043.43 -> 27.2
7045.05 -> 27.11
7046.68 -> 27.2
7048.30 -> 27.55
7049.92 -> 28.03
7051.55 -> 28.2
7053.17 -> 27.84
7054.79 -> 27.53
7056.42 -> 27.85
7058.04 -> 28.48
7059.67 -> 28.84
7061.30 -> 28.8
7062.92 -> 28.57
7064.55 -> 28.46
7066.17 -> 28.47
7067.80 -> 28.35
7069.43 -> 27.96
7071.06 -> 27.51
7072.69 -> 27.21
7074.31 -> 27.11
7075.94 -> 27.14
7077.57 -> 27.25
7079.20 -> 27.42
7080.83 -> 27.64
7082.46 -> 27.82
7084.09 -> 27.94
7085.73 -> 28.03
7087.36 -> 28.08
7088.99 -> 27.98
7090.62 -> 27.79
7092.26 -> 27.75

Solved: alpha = 27.8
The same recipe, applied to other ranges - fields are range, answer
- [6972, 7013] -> 27.7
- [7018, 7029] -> 27.9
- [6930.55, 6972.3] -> 27.9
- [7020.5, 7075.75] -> 28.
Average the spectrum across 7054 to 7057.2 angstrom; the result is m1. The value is 27.6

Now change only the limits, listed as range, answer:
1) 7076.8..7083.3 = 27.5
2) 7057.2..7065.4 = 28.6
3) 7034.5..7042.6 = 28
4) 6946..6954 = 27.4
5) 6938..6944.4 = 28.8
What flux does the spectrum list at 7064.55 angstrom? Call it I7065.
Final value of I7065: 28.46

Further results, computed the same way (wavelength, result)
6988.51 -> 27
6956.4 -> 27.57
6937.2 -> 28.72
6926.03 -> 28.04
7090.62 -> 27.79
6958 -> 27.34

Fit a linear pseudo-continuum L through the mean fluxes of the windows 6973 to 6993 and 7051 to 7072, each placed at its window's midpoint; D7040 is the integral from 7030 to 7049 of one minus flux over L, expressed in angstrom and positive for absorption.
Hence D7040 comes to 0.1 angstrom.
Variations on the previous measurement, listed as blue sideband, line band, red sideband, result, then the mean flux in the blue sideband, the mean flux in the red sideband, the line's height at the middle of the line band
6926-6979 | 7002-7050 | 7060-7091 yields 0.13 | 28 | 27.9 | 27.9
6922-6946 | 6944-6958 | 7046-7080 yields 0.42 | 28.5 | 27.9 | 28.4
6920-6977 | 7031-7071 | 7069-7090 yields -0.52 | 28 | 27.6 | 27.7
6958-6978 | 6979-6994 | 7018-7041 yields 0.11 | 27.5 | 28.1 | 27.7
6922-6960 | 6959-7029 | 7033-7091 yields 0.76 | 28.1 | 27.9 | 28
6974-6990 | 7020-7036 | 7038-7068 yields -0.20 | 27.4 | 28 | 27.8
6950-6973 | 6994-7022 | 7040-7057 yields -0.40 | 27.4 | 27.6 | 27.5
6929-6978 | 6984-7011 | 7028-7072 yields 0.18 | 27.9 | 28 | 28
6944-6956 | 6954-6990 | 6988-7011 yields 0.34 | 27.6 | 27.9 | 27.7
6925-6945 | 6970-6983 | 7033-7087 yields 0.31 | 28.7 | 27.9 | 28.4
